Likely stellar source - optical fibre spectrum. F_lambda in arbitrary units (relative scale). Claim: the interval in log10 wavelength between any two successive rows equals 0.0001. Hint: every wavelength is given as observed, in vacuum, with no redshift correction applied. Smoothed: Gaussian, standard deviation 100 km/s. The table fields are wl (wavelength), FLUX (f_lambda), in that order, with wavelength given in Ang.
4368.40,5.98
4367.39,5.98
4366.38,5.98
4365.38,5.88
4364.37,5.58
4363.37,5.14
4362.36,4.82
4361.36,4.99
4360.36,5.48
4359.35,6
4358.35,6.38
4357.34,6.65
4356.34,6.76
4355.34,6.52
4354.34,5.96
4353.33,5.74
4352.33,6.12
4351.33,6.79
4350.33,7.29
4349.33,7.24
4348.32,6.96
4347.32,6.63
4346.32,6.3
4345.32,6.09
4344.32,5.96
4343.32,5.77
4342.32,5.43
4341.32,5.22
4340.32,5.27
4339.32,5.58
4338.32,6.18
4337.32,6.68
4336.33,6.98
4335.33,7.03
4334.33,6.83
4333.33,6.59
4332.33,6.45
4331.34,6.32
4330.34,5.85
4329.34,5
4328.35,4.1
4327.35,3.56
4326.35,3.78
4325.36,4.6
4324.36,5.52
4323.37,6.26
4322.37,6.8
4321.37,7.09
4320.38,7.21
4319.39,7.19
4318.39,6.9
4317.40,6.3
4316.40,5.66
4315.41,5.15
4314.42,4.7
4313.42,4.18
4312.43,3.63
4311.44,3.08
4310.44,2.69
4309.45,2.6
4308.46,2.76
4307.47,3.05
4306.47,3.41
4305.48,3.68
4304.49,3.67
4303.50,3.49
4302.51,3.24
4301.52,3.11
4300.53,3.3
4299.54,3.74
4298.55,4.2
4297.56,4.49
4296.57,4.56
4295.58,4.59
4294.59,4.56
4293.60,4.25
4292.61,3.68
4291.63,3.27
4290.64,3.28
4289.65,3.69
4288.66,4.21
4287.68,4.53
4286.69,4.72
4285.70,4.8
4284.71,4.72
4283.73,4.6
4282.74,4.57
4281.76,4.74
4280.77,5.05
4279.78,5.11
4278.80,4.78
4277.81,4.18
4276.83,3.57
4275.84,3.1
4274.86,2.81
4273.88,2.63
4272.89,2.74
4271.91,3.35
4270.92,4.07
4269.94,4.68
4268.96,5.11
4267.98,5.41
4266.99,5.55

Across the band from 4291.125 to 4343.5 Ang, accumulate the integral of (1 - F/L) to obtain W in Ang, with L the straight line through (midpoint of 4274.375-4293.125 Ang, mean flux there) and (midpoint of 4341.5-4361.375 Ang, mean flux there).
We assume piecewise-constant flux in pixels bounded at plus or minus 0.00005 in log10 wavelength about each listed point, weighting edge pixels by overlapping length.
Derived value 3.7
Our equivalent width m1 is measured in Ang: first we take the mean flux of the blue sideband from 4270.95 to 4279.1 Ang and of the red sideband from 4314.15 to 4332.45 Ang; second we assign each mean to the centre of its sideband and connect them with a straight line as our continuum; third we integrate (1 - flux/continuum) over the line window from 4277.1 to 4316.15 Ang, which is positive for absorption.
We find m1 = 2.77 Ang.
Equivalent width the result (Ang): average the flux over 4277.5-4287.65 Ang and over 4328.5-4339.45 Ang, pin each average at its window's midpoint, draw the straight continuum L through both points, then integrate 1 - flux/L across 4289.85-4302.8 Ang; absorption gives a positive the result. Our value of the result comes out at 3.2 Ang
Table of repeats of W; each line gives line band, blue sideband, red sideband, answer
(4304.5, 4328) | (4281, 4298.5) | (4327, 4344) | 2.2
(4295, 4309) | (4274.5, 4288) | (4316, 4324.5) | 4.7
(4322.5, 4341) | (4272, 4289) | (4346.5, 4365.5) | -0.7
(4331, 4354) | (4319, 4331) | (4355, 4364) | -2.5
